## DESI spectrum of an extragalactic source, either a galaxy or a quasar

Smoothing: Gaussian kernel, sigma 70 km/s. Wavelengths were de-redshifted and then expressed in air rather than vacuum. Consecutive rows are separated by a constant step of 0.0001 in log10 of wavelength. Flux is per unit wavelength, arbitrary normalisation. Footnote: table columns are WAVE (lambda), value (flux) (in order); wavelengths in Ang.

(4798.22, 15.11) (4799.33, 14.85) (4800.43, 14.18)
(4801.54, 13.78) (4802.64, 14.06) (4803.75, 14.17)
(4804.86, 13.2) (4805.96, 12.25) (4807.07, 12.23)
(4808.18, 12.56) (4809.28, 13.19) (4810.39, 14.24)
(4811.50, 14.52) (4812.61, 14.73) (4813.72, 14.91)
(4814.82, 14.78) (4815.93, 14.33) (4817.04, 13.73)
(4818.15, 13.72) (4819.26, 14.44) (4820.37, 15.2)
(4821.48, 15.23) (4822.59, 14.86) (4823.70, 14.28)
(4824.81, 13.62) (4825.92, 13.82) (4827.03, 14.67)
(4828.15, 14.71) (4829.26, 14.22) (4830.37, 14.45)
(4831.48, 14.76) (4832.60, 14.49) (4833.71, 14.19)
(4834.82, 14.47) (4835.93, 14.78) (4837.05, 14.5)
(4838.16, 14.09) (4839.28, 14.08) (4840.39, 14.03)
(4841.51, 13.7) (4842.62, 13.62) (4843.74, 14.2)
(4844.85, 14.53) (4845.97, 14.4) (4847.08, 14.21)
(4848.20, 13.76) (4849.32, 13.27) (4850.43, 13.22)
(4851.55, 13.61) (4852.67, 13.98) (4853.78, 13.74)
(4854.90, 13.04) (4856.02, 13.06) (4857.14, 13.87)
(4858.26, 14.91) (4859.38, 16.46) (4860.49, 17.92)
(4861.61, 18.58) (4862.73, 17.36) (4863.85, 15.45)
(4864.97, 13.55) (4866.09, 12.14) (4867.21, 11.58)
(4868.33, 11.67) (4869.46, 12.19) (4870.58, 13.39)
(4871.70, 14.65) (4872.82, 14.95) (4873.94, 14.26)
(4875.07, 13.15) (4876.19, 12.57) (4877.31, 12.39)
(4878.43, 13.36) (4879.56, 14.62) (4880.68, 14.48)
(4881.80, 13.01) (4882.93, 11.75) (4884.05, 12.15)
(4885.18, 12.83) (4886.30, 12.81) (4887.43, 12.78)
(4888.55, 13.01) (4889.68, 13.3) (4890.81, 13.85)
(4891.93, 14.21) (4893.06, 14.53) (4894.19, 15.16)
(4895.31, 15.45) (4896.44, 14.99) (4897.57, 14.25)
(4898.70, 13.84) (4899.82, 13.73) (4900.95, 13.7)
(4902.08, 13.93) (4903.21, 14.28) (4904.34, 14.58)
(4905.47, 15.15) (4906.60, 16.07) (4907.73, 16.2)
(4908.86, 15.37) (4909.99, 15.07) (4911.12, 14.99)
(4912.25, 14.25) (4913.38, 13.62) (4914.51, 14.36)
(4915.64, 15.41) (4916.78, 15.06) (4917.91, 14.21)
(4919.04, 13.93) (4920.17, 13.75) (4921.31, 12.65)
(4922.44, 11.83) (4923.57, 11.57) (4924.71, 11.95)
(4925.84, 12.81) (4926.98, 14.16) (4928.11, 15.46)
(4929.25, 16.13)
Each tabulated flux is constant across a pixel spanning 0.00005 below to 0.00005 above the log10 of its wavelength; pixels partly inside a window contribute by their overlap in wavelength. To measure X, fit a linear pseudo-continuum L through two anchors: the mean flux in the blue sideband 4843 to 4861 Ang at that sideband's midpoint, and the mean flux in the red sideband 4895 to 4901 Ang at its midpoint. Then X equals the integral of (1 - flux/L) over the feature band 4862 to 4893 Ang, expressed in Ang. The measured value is 1.86 Ang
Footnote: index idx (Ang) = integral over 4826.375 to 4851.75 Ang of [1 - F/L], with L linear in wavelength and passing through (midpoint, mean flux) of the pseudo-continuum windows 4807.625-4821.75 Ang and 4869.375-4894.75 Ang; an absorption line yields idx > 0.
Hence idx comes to -0.4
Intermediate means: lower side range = 14.3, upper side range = 13.5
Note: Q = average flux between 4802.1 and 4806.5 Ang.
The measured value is 13.4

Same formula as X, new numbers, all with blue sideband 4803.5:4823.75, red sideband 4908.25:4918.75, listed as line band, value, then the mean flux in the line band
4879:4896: 1.1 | 13.6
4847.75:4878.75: 0.8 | 14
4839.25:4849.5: 0.2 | 14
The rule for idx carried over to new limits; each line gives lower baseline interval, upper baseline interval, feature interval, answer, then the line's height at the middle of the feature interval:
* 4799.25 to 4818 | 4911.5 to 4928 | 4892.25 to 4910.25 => -1.5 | 13.6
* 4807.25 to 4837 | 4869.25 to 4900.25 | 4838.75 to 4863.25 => -0.9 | 14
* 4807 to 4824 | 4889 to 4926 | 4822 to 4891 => 1.3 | 14.2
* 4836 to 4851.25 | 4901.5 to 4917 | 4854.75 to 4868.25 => -0.5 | 14.2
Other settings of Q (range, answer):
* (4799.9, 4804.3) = 14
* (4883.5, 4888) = 12.6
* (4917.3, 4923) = 13.3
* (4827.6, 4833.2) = 14.5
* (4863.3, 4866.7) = 13.7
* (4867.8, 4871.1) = 12.4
